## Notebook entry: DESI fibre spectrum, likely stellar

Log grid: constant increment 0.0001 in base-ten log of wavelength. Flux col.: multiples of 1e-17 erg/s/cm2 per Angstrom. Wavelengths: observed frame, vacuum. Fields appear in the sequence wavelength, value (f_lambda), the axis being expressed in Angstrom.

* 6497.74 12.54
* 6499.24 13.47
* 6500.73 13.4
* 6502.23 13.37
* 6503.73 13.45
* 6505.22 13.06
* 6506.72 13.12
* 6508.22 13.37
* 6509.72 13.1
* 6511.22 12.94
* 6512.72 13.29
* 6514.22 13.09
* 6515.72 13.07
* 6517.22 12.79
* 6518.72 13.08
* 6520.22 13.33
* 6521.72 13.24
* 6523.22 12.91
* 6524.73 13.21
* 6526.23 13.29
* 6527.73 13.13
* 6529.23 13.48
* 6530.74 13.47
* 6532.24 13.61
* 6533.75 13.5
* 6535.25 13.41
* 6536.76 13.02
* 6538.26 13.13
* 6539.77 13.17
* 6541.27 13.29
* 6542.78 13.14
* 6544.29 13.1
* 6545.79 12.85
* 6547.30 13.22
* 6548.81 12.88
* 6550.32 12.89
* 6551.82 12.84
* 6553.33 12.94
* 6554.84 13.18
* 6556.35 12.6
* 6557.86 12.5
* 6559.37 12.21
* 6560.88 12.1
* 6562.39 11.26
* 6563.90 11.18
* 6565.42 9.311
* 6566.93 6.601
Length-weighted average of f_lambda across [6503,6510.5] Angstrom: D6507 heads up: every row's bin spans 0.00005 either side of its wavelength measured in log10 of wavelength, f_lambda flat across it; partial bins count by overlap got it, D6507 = 13.2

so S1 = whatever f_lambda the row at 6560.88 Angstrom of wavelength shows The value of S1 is 12.1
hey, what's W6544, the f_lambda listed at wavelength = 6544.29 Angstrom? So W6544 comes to 13.1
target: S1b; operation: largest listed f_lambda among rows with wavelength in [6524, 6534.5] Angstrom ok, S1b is 13.61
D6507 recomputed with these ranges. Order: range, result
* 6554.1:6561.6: 12.5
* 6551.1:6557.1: 12.9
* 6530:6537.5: 13.4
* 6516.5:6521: 13.1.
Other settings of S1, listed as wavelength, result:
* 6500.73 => 13.4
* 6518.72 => 13.08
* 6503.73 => 13.45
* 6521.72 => 13.24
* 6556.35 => 12.6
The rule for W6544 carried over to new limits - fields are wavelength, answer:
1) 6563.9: 11.18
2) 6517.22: 12.79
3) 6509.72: 13.1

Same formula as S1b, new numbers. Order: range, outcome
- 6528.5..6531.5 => 13.48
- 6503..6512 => 13.45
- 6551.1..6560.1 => 13.18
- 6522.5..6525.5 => 13.21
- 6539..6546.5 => 13.29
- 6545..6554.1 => 13.22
